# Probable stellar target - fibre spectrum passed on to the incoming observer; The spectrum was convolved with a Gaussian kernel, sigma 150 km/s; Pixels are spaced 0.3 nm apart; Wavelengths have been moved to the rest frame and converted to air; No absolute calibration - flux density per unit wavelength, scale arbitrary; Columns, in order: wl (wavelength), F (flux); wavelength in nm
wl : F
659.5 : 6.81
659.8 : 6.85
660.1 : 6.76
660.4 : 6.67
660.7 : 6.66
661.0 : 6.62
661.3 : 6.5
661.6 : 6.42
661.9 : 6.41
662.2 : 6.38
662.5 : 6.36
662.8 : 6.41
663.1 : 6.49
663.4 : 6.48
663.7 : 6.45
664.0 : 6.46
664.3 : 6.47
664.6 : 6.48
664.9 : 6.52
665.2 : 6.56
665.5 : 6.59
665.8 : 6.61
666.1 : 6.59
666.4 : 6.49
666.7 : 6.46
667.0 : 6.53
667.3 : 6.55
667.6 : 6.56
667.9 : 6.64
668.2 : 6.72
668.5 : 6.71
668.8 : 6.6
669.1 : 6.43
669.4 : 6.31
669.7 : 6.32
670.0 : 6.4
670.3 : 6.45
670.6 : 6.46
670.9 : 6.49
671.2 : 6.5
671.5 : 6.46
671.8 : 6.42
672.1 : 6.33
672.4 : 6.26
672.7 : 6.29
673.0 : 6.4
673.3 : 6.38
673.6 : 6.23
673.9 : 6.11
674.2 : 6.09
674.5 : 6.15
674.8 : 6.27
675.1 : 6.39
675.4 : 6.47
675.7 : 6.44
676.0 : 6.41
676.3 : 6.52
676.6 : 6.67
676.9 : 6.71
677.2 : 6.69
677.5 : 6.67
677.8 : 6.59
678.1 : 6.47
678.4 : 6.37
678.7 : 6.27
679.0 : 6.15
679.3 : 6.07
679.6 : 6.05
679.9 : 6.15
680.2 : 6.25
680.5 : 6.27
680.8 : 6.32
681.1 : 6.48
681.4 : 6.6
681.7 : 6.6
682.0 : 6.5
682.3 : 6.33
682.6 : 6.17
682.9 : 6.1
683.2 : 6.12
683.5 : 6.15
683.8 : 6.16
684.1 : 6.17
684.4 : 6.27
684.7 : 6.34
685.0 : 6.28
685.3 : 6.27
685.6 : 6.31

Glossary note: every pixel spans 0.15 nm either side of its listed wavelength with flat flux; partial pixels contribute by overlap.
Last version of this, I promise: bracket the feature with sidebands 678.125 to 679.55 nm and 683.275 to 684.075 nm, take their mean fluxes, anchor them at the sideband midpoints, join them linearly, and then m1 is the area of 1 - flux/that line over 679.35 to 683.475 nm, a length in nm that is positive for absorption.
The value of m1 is -0.07 nm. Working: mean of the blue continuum 6.23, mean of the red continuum 6.15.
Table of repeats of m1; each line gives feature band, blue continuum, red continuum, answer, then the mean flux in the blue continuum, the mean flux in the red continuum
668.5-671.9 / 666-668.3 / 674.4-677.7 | 0.046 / 6.56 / 6.5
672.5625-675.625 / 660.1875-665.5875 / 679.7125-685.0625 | 0.047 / 6.5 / 6.29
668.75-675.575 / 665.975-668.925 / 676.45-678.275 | 0.261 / 6.58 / 6.63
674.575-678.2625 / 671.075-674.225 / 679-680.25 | -0.180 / 6.32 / 6.12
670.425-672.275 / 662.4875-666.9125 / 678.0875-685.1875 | -0.009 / 6.5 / 6.27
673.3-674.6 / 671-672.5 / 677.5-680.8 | 0.040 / 6.4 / 6.29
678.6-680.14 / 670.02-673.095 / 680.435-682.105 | 0.076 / 6.41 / 6.47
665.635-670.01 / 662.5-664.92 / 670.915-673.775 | -0.079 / 6.46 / 6.37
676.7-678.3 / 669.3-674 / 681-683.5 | -0.066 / 6.37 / 6.35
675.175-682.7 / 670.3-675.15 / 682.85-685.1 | -0.182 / 6.33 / 6.2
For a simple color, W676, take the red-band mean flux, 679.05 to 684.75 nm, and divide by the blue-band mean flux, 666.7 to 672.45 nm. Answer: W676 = 1.0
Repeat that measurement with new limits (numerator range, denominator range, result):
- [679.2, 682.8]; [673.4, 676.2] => 1.00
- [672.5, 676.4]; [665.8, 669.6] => 0.96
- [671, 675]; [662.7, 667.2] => 0.97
